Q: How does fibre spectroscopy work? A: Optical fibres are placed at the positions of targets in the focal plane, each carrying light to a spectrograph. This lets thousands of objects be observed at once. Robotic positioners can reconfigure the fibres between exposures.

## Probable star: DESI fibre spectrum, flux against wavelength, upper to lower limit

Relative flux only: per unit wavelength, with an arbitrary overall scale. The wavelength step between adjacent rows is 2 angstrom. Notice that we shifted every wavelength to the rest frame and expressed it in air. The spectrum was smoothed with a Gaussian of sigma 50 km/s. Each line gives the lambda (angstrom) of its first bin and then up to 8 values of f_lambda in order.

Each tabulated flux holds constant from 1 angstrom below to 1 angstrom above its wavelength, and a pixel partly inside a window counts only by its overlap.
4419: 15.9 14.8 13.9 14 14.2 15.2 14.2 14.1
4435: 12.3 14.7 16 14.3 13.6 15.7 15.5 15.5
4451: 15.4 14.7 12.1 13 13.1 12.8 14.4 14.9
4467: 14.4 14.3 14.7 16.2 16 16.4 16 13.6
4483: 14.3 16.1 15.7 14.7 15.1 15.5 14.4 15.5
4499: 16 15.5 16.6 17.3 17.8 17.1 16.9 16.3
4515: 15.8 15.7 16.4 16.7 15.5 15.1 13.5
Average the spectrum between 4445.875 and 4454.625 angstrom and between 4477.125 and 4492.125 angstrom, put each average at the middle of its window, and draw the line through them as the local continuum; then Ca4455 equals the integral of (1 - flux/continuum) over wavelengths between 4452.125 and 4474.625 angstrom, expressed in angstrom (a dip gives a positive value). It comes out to 1.5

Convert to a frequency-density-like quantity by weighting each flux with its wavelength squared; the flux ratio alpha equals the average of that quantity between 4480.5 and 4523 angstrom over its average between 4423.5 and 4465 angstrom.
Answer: 1.14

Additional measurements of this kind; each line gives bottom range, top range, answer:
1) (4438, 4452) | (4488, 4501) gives 1.03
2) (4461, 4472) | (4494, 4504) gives 1.10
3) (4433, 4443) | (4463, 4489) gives 1.08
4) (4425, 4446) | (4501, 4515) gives 1.20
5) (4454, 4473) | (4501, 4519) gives 1.22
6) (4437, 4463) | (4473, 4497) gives 1.09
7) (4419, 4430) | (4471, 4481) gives 1.11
